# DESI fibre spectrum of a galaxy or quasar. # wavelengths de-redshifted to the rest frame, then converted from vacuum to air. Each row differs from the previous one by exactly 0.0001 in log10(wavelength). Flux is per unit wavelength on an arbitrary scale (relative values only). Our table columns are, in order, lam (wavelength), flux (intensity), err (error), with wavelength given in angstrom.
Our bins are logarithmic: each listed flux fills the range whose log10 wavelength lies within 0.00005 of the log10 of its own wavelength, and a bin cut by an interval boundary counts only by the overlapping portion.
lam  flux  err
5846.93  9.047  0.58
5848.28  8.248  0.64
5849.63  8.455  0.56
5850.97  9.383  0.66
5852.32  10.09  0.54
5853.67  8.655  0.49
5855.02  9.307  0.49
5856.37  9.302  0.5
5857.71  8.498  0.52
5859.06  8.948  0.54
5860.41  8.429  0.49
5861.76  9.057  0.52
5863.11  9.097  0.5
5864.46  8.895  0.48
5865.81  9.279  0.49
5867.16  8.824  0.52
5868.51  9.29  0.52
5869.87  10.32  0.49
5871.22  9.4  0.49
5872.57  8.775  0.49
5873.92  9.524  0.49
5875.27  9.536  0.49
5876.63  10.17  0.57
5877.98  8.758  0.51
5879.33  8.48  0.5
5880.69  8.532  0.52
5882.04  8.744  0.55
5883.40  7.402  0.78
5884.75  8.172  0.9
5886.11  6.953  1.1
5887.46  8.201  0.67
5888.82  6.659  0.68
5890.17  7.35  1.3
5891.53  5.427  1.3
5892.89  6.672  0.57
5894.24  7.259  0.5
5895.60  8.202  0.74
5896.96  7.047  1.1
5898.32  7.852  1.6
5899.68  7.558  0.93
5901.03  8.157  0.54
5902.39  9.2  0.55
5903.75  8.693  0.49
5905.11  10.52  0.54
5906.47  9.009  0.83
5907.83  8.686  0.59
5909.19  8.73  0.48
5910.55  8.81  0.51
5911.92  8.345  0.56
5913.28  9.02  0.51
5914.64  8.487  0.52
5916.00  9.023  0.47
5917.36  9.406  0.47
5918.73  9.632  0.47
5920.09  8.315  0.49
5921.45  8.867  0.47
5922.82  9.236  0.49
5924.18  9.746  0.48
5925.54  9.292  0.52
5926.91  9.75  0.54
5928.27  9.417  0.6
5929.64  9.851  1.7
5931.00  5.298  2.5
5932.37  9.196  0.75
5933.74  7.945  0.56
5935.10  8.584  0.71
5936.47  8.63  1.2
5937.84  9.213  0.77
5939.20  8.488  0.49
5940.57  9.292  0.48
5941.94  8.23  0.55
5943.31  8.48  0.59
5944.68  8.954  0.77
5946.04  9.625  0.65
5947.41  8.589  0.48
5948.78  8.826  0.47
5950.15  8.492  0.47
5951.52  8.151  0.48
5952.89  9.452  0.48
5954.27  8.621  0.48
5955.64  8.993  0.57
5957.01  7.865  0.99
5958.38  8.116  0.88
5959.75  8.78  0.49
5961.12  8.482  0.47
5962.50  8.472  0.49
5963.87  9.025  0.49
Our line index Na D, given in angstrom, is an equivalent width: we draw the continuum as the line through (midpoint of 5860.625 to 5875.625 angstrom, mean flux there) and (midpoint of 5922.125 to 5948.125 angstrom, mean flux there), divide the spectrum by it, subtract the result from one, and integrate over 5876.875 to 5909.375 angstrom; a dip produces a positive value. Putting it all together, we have 3.79 angstrom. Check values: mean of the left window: 9.24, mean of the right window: 8.83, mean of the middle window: 8.03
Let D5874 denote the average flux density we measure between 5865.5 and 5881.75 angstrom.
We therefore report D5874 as 9.23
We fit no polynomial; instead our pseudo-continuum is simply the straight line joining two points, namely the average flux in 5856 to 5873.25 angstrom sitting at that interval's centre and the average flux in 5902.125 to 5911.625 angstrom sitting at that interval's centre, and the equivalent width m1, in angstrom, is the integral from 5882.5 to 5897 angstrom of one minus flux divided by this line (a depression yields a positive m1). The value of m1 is 2.9 angstrom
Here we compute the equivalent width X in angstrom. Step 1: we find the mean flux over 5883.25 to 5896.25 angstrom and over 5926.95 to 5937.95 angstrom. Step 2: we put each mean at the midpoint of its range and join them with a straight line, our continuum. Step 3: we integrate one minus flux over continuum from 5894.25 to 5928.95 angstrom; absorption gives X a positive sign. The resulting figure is -4.0 angstrom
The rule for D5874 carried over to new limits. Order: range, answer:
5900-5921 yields 8.91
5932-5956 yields 8.75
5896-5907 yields 8.49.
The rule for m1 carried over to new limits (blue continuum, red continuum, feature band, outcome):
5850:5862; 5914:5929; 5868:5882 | -0.2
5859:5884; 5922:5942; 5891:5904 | 2.0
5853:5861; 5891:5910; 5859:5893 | 0.1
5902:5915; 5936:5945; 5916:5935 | -0.1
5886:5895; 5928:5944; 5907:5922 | -2.1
